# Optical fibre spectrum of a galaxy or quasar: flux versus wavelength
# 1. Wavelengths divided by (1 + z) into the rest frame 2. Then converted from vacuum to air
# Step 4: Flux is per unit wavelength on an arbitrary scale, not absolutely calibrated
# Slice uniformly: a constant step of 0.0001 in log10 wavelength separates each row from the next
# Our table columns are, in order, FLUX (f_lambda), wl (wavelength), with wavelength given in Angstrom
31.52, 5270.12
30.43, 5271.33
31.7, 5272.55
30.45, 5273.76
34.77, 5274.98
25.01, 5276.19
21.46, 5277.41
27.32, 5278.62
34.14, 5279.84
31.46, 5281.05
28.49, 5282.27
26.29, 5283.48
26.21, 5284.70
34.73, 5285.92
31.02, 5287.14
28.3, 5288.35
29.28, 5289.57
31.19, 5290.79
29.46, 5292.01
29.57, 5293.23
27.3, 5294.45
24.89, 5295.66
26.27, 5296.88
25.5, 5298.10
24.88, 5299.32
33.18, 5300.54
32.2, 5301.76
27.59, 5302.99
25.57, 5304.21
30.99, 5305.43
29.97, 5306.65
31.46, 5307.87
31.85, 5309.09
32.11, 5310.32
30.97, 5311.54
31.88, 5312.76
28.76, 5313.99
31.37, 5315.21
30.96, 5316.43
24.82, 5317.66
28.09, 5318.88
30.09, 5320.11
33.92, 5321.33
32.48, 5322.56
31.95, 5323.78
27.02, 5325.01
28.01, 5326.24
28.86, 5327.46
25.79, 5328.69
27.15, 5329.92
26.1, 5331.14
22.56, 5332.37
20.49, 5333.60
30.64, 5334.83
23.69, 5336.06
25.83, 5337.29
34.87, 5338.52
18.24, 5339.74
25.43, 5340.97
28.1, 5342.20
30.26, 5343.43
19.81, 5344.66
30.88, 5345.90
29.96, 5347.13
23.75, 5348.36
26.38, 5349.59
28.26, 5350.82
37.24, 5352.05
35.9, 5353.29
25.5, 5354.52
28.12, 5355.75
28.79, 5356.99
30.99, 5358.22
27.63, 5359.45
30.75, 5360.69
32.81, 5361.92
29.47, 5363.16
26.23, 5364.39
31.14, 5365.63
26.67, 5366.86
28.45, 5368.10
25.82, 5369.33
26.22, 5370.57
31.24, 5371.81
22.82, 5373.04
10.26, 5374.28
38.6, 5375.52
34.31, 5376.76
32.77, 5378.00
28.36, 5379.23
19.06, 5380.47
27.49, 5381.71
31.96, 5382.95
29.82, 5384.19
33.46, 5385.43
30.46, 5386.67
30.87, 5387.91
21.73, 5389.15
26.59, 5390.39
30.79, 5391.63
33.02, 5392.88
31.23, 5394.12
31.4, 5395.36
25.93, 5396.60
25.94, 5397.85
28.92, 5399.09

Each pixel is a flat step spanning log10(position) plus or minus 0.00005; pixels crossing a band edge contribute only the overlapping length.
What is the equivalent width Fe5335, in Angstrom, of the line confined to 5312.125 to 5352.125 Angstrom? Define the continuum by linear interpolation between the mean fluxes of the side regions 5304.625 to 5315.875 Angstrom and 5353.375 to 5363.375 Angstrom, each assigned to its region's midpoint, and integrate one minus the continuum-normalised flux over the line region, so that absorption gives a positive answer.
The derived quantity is 3.3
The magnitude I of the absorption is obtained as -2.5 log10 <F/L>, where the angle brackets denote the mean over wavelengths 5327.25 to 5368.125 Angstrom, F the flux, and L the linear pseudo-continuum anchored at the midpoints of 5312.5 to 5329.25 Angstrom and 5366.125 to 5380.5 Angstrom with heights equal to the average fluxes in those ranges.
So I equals 0.02 mag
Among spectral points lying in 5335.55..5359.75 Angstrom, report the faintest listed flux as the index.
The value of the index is 18.24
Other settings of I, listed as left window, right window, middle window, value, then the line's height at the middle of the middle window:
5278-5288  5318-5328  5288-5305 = 0.063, 29.9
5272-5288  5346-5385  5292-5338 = 0.023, 29.1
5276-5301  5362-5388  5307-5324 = -0.085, 28.4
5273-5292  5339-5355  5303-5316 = -0.062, 28.7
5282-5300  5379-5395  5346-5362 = -0.037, 28.7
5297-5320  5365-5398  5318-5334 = 0.050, 29.2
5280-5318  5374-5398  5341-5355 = 0.021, 29.2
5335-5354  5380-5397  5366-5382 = 0.058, 28.6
